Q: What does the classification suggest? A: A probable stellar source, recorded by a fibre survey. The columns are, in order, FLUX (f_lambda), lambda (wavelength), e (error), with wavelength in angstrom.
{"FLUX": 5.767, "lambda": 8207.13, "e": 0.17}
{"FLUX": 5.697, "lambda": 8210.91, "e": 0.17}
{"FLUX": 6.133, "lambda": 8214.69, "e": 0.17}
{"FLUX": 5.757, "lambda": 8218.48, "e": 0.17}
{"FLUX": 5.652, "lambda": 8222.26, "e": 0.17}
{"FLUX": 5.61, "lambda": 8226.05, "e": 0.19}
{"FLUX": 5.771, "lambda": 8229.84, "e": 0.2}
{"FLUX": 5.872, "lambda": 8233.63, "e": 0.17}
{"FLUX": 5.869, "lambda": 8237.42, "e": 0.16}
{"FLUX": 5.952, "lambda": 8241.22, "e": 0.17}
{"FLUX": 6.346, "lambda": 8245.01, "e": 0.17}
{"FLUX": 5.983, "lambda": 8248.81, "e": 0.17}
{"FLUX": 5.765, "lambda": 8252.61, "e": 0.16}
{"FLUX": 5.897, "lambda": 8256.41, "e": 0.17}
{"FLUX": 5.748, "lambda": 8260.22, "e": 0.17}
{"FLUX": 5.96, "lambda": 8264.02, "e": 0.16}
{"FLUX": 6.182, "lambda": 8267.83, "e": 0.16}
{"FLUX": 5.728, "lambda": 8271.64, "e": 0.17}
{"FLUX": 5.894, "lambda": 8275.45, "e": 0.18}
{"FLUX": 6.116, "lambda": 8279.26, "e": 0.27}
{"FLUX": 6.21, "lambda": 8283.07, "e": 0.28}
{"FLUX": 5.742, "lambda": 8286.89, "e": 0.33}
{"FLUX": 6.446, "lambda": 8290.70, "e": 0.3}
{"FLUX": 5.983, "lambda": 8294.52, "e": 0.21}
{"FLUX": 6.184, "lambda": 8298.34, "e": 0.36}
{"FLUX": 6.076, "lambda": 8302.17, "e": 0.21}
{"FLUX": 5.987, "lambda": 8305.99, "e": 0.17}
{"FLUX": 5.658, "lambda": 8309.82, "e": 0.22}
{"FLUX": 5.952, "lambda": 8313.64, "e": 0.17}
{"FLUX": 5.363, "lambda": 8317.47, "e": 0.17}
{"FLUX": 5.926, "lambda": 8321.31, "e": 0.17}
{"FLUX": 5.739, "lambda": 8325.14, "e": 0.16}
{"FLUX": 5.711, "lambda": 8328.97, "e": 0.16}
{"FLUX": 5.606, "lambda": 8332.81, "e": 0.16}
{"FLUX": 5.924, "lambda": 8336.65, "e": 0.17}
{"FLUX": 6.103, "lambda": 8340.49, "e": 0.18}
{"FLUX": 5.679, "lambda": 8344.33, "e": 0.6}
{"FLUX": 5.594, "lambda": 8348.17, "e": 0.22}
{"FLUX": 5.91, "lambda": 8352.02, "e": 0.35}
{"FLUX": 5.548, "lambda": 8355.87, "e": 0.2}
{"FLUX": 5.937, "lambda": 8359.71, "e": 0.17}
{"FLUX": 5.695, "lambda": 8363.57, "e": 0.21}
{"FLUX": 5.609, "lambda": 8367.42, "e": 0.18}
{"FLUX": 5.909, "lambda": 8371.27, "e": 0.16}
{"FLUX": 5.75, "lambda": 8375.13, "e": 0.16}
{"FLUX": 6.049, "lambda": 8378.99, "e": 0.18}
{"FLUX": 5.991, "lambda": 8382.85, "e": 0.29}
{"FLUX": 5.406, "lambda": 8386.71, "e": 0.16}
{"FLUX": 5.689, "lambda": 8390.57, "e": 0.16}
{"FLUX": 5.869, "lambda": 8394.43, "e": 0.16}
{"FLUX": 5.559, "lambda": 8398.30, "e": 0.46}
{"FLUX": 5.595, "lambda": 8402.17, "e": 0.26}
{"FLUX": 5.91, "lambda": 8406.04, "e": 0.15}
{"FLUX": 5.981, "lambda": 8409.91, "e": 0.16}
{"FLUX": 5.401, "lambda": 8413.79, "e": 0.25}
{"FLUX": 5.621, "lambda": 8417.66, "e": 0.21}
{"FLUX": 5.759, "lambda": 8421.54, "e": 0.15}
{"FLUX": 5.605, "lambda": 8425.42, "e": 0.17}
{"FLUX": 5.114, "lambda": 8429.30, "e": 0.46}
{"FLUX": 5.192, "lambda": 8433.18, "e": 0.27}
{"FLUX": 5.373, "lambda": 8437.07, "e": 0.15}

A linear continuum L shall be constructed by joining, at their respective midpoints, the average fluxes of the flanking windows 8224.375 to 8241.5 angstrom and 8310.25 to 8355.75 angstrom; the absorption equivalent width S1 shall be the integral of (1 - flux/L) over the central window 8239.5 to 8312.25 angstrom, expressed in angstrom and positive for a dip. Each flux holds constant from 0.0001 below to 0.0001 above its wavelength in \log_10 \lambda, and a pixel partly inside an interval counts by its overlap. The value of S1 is -2.6 angstrom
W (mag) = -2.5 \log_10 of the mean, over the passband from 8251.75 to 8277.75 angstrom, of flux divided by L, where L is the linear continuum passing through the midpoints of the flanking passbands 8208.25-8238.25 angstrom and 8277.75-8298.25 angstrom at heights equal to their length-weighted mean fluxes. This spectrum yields 0.02 mag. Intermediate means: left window 5.79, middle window 5.89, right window 6.11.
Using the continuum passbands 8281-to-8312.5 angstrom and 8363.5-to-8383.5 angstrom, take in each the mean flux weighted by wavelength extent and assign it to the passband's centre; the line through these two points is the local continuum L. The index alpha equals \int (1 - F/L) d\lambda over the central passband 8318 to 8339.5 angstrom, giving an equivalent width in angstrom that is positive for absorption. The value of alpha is 0.66 angstrom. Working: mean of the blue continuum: 6.04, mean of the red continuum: 5.84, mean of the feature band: 5.77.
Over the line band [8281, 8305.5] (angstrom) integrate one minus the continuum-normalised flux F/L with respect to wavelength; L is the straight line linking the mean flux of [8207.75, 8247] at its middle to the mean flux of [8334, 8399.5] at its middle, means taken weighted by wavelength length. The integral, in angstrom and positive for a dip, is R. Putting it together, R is -1.2 angstrom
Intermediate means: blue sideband 5.86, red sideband 5.78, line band 6.1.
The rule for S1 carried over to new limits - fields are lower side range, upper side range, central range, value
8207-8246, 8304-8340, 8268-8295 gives -1.0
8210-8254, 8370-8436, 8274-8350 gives -1.6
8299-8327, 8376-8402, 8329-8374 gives 0.1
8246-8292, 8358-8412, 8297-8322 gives 0.2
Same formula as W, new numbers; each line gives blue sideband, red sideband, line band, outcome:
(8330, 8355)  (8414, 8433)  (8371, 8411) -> -0.03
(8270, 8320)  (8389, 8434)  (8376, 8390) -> -0.02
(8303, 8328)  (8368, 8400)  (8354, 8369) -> 0.01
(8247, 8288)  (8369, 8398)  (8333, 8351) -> 0.01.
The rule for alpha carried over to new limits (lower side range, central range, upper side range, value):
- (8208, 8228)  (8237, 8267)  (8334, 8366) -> -0.9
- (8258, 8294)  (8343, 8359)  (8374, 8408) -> 0.4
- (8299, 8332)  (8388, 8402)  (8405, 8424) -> 0.1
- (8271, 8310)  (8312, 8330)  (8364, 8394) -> 0.6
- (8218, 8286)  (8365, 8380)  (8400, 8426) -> -0.2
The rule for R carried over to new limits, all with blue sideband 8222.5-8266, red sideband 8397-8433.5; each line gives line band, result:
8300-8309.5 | -0.3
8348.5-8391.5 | -0.8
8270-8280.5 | -0.1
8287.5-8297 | -0.6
